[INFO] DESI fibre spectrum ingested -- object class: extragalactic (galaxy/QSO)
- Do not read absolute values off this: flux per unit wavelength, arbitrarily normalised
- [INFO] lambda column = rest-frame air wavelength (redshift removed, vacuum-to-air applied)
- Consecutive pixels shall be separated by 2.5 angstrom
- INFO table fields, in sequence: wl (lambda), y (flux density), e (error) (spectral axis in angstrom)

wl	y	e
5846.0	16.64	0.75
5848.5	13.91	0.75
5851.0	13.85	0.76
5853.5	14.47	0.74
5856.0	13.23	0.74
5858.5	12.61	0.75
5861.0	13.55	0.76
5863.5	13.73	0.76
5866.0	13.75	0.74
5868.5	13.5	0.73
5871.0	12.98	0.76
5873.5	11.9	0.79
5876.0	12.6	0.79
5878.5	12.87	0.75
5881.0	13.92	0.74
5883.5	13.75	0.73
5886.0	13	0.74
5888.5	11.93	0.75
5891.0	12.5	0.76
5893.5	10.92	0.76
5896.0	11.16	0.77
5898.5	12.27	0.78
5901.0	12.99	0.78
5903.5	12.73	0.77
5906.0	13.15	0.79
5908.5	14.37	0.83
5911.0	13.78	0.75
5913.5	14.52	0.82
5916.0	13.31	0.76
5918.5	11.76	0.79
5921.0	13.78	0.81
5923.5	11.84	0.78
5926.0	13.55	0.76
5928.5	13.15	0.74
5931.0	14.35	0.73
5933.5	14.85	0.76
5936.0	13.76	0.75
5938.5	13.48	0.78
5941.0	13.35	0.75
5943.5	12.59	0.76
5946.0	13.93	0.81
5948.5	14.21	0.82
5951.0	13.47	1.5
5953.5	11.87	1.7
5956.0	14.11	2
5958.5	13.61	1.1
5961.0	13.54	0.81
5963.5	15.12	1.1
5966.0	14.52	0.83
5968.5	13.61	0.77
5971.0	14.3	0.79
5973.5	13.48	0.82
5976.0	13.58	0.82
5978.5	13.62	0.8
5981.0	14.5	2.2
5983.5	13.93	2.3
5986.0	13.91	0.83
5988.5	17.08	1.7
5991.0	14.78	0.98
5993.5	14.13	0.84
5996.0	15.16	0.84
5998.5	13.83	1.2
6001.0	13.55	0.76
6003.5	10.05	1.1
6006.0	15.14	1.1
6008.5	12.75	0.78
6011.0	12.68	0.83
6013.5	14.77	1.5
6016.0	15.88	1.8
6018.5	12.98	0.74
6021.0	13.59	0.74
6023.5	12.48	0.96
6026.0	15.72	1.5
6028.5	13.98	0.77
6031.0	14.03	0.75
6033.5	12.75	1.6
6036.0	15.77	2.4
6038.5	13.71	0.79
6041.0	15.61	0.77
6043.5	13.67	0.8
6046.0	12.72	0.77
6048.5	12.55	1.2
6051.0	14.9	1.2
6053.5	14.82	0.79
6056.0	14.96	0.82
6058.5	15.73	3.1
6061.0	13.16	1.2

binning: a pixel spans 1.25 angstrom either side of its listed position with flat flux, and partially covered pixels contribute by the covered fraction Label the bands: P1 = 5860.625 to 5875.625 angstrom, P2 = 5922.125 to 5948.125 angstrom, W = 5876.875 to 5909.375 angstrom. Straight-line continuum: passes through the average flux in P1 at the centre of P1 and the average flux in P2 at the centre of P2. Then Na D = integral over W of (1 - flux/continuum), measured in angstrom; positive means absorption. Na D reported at 1.44 angstrom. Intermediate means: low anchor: 13.2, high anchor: 13.5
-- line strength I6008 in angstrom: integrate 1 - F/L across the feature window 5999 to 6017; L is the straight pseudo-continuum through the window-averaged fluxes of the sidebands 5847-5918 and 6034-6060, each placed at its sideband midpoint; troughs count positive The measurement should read 0.7 angstrom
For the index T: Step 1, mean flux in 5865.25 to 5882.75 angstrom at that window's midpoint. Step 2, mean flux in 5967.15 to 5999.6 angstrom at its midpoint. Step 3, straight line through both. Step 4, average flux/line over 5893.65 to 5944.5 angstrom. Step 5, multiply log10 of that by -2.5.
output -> 0.03 mag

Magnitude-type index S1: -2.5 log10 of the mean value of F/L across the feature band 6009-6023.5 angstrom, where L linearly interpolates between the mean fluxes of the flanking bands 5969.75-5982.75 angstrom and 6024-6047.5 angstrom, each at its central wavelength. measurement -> 0.02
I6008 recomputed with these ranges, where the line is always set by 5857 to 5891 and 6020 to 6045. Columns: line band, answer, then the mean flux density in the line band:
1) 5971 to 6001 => -1.12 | 14.3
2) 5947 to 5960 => 0.12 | 13.5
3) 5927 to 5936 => -0.40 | 14.1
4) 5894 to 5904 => 0.82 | 12.2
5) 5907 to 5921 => -0.24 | 13.6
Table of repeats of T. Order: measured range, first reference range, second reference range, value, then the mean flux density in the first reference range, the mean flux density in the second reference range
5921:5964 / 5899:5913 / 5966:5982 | 0.009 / 13.4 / 13.9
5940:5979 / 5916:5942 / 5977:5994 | 0.027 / 13.4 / 14.6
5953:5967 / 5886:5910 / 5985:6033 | -0.044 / 12.5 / 14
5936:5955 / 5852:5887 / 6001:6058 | 0.021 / 13.3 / 13.9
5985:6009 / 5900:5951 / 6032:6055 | -0.019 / 13.5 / 14.1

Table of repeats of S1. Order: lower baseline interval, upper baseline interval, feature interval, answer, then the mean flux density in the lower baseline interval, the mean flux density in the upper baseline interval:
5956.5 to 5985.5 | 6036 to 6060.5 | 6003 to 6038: 0.029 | 14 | 14.3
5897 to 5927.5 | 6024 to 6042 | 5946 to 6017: -0.007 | 13.2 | 14.4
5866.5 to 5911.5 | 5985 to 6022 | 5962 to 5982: -0.031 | 12.8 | 14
